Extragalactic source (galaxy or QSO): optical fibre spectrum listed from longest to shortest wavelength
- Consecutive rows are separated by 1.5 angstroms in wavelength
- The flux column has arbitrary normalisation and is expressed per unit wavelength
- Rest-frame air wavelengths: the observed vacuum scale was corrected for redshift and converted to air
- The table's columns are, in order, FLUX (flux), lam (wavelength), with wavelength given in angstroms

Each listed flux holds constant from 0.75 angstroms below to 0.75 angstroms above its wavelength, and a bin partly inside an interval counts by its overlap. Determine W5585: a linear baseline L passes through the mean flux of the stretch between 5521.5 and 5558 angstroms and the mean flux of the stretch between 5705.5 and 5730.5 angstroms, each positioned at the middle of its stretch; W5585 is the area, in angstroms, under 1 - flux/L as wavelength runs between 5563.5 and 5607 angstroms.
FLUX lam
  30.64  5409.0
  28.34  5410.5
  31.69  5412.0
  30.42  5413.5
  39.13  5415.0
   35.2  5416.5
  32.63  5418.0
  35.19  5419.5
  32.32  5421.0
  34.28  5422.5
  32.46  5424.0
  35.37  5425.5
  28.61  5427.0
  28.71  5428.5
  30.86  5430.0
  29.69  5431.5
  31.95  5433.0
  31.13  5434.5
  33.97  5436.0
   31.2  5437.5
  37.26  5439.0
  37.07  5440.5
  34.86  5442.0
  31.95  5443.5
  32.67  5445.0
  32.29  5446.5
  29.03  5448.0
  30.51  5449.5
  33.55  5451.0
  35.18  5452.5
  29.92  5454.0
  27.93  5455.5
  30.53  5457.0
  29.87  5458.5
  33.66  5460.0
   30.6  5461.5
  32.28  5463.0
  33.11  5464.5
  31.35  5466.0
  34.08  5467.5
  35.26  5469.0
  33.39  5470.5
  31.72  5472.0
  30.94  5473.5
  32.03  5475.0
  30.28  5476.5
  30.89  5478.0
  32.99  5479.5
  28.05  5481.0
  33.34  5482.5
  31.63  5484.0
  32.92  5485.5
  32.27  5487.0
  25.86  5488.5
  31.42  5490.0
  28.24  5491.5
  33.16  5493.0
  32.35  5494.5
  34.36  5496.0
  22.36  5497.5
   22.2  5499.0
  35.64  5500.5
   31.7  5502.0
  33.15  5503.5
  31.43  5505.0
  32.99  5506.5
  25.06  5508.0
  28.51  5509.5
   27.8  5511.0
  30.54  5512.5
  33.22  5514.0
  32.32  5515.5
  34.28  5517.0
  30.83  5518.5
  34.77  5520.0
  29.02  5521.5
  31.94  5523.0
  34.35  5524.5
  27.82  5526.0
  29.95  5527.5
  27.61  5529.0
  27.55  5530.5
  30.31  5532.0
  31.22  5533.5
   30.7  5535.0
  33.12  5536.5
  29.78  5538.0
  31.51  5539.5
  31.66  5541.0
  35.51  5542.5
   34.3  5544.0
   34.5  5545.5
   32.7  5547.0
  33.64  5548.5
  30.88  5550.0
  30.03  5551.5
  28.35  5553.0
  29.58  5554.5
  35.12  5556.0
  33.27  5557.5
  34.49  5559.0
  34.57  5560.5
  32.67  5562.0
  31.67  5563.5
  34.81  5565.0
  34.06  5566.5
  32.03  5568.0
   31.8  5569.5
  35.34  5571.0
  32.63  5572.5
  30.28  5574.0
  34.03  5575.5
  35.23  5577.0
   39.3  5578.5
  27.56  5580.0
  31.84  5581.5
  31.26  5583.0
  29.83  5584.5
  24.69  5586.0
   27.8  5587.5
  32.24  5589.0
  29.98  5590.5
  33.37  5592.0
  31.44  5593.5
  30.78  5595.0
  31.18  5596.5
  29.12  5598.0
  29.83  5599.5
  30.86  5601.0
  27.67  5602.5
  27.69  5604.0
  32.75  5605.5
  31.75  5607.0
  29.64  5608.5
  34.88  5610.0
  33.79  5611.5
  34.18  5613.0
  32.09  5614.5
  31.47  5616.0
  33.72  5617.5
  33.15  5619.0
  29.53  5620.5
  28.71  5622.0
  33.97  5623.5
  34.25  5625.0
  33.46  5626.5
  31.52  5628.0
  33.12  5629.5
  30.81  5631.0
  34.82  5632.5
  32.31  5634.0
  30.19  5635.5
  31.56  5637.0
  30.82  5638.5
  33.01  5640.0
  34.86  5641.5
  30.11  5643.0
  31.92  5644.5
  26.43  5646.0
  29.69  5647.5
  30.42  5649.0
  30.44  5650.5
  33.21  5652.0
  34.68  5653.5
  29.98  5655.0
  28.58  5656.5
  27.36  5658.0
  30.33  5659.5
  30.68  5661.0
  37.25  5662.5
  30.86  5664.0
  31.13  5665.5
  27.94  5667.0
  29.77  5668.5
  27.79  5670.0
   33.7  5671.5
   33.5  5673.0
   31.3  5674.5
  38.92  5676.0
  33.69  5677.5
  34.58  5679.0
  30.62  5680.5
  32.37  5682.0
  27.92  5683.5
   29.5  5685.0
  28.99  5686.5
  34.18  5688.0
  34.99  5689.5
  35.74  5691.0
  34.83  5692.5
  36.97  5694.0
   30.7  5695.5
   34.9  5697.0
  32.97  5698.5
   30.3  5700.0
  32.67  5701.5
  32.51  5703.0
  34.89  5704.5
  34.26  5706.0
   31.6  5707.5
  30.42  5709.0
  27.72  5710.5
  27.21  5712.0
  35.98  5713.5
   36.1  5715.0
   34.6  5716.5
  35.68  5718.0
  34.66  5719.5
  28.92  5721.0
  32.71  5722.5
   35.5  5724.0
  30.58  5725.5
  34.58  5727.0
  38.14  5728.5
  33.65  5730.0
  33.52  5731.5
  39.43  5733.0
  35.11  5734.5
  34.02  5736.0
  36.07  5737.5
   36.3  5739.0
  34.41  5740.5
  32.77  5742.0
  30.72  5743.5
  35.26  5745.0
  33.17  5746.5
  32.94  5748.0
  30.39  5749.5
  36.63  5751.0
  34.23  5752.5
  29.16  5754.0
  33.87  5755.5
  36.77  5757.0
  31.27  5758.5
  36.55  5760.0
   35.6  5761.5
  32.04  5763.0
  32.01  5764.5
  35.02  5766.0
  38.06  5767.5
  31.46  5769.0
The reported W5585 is 0.6 angstroms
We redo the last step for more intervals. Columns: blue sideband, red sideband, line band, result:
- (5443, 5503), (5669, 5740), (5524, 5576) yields -0.1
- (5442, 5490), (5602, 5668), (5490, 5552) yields 1.1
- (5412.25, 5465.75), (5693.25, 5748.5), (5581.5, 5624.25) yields 2.7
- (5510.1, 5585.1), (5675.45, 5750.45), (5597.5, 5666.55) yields 2.6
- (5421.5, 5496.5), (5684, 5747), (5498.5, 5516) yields 1.0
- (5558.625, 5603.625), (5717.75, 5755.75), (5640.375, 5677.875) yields 1.6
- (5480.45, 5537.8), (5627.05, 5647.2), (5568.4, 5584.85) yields -0.8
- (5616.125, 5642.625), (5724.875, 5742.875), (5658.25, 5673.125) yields 1.0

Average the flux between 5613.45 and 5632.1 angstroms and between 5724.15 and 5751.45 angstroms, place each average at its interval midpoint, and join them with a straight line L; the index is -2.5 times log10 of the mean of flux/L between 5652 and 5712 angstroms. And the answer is 0.04 mag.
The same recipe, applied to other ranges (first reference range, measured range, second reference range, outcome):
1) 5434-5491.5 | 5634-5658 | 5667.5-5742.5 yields 0.07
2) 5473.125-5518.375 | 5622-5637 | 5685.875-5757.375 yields 0.00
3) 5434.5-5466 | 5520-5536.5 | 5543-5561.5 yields 0.08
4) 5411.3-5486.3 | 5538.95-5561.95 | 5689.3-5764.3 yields 0.00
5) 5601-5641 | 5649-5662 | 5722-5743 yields 0.07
